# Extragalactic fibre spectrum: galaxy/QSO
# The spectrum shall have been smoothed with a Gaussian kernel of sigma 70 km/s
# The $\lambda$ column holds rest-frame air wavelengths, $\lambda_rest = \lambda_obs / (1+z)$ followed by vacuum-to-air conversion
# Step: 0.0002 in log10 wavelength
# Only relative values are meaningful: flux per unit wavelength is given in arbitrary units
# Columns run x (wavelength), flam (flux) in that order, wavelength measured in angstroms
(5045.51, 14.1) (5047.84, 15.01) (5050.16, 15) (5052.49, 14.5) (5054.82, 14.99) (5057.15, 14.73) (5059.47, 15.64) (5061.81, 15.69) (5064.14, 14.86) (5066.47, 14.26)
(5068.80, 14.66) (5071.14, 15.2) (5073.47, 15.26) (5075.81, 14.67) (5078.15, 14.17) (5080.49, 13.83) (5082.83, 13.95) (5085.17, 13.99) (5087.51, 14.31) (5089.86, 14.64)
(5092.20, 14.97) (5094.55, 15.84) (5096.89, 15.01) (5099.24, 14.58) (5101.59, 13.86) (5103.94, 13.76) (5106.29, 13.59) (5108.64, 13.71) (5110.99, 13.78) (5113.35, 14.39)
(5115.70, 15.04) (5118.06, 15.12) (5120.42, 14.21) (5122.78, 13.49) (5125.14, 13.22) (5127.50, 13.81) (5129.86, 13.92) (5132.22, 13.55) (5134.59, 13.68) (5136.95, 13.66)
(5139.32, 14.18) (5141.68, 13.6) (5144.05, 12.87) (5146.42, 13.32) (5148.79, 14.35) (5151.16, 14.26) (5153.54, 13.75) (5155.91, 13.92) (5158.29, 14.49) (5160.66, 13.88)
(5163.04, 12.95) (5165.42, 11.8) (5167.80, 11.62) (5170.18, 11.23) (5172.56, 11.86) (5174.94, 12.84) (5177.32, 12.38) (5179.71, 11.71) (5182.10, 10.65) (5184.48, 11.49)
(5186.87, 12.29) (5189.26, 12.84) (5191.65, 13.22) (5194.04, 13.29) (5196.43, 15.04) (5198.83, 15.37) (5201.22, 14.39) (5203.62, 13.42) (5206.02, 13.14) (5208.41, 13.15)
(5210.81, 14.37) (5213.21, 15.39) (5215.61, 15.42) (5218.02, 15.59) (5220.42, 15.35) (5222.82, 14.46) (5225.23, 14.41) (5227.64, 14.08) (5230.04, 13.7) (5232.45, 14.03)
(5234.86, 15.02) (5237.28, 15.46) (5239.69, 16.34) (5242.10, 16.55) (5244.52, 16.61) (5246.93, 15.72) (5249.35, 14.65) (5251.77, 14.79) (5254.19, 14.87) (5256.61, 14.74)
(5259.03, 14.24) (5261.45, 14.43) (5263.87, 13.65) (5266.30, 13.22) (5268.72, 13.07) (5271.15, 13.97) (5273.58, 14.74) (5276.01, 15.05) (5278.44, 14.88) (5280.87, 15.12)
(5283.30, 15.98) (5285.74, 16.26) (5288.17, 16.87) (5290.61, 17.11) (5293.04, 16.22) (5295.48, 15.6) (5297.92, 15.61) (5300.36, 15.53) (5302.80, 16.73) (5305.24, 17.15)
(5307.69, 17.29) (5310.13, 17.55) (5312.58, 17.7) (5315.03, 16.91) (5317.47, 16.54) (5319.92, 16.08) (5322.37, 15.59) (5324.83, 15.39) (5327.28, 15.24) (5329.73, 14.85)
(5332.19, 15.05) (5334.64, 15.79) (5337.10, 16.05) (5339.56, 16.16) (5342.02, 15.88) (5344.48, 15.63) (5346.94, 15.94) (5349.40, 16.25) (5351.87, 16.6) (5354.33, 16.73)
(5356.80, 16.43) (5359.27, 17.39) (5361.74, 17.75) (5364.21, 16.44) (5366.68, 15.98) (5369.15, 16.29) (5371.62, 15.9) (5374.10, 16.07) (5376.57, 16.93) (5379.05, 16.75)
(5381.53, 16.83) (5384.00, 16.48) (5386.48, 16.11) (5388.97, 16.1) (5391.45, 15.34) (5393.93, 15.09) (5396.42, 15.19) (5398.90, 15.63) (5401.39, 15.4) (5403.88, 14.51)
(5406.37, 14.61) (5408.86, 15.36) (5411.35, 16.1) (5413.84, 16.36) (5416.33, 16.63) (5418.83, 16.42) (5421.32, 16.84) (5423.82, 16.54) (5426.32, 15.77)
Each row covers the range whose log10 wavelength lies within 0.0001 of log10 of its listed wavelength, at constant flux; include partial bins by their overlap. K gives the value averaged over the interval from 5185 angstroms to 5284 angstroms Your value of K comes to 14.5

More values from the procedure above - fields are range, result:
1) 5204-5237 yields 14.5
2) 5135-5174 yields 13.2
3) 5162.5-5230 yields 13.4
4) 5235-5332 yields 15.6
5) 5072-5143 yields 14.2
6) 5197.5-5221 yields 14.5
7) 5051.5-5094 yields 14.7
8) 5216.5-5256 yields 15.1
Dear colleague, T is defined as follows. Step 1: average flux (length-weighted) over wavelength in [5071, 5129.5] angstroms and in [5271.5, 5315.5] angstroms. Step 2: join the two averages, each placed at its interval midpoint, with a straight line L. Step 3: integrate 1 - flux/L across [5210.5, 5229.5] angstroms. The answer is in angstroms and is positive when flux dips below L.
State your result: 0.7 angstroms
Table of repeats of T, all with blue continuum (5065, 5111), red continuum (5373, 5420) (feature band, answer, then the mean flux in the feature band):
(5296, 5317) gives -1.76 angstroms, 16.8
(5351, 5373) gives -1.24 angstroms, 16.6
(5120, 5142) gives 1.36 angstroms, 13.7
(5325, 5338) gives 0.17 angstroms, 15.4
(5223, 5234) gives 0.71 angstroms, 14.1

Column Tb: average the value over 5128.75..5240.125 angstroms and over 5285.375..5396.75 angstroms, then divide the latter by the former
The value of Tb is 1.19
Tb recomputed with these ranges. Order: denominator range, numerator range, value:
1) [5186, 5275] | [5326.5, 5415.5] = 1.10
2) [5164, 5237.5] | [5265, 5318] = 1.18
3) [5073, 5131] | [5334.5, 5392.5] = 1.14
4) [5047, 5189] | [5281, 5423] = 1.17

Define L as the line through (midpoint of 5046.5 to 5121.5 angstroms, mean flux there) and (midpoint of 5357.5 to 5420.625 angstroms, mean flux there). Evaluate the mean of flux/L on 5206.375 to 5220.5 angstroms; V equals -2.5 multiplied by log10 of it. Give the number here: 0.04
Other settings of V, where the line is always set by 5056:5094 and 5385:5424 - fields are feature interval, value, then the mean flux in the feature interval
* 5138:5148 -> 0.11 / 13.5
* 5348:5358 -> -0.06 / 16.5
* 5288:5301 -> -0.05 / 16.1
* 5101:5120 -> 0.05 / 14.2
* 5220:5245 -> 0.01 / 15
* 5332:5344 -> -0.02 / 15.8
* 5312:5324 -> -0.07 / 16.5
